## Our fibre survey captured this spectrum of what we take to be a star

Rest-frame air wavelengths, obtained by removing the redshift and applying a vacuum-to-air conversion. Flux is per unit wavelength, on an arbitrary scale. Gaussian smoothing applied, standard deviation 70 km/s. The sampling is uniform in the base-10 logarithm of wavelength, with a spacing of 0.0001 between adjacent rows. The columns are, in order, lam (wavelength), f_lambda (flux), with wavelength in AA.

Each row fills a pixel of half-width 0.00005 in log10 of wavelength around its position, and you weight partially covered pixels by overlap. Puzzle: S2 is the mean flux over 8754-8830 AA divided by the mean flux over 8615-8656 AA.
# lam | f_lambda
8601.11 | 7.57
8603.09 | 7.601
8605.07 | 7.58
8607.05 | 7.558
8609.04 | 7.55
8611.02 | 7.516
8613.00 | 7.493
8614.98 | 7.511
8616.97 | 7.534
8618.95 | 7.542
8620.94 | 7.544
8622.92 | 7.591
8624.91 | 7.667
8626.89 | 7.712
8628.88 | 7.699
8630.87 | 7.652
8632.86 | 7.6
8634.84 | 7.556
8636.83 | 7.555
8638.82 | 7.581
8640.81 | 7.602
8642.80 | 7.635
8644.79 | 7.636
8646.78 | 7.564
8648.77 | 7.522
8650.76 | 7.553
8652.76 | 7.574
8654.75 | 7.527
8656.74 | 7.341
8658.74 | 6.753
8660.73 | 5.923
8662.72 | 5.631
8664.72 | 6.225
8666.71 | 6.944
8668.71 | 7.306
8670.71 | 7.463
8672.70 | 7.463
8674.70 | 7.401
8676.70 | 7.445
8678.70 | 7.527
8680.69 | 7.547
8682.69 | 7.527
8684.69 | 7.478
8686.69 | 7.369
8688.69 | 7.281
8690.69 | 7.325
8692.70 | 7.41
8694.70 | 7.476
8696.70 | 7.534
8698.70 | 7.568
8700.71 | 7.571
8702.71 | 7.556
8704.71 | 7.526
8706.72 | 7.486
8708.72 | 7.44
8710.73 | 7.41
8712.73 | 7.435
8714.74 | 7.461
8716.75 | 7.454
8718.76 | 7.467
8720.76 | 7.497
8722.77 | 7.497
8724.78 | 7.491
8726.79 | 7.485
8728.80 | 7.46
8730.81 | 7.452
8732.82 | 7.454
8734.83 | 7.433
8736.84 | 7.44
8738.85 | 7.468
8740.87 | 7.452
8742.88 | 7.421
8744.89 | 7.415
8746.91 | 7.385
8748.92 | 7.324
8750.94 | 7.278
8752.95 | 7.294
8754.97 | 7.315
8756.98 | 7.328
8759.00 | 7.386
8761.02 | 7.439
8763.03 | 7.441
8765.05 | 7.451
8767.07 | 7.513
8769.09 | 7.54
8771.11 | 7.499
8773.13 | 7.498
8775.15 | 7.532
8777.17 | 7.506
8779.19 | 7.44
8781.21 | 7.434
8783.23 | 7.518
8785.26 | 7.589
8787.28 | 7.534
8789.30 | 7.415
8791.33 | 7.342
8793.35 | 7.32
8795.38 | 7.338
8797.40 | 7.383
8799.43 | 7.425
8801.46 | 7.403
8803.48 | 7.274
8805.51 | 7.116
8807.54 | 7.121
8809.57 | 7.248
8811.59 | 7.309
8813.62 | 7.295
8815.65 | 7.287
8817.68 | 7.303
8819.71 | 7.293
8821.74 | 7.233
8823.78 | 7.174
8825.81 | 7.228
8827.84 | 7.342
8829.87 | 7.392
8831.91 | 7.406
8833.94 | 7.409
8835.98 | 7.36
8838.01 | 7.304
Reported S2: 1.0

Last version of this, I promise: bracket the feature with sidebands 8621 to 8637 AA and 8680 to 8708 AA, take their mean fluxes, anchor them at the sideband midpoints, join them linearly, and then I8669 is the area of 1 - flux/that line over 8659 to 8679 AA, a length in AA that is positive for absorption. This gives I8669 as 1.7 AA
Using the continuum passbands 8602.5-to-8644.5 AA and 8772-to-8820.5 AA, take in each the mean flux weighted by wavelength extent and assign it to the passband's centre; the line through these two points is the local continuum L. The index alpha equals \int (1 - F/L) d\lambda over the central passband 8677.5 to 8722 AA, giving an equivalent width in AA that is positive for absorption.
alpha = 0.13 AA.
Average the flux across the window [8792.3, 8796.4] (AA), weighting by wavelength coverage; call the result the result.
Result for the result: 7.34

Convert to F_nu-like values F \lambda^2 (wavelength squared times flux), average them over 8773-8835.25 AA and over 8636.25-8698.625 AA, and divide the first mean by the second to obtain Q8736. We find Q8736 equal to 1.04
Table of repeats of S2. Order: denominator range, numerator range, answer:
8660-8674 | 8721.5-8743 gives 1.11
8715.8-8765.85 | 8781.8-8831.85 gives 0.99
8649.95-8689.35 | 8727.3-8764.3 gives 1.03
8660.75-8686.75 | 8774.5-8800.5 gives 1.04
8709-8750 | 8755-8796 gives 1.00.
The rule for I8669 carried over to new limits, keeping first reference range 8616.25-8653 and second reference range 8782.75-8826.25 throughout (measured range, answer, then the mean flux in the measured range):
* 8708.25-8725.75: 0.00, 7.46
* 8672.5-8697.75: 0.24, 7.44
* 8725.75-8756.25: 0.08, 7.41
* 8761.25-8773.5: -0.17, 7.49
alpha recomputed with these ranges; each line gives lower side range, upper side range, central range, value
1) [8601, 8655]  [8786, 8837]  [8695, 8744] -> -0.2 AA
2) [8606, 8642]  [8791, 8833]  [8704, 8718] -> 0.0 AA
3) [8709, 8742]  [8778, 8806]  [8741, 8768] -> 0.2 AA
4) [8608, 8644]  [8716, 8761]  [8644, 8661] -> 0.5 AA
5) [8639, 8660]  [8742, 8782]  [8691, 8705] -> -0.1 AA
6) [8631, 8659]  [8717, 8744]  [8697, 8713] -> 0.0 AA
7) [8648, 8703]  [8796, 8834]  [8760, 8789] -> -0.8 AA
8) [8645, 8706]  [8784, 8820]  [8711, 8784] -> -1.3 AA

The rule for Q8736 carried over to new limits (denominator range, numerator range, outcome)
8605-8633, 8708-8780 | 1.01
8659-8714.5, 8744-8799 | 1.04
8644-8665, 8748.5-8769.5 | 1.07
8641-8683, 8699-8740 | 1.05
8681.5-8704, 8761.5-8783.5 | 1.02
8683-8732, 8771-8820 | 1.01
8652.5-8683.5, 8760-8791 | 1.08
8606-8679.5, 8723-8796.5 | 1.04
